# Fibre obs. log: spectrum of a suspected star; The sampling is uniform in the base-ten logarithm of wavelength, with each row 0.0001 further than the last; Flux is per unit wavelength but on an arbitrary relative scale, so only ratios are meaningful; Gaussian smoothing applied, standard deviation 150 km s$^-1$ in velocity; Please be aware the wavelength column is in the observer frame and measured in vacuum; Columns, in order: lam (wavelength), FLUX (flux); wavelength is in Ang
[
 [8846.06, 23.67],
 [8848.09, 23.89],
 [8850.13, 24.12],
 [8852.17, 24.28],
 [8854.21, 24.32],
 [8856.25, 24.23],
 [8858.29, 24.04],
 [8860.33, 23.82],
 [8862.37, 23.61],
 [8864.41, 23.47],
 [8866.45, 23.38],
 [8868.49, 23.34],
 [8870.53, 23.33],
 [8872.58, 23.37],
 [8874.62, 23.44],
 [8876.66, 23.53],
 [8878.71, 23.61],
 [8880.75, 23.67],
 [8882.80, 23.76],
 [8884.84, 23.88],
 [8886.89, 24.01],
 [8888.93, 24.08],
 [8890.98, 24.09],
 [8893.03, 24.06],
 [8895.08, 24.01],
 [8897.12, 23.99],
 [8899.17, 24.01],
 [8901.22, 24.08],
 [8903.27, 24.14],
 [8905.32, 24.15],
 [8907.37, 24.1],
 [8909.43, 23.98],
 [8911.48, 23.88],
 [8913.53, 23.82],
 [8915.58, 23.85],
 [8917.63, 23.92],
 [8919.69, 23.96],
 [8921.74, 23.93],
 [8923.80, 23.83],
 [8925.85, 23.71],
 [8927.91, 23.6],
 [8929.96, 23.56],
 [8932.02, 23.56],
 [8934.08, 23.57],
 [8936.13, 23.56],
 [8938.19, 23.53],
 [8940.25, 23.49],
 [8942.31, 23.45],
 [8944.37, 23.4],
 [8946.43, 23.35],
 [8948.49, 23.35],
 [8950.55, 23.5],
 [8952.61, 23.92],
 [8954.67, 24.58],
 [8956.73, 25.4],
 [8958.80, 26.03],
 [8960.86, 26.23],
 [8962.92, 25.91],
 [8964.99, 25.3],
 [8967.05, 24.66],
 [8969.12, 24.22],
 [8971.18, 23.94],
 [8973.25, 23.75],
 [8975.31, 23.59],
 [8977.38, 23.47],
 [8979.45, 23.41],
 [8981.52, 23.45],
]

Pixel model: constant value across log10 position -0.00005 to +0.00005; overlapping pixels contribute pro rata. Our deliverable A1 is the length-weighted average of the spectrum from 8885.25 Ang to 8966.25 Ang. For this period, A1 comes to 24.1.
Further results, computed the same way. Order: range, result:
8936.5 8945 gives 23.5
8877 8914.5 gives 24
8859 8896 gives 23.7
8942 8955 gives 23.6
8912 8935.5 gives 23.8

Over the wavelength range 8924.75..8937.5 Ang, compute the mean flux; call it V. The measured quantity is 23.6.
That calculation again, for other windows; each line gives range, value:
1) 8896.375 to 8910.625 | 24.1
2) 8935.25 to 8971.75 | 24.3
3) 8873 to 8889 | 23.7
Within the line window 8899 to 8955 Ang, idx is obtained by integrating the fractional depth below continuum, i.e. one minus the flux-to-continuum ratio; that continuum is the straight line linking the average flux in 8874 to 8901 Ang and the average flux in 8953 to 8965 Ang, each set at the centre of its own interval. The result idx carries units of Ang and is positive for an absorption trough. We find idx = 2.3 Ang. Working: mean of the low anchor 23.9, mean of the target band 23.8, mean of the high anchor 25.5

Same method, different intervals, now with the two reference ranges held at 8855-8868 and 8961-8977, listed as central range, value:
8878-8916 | 0.1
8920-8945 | 0.7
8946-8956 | 0.2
